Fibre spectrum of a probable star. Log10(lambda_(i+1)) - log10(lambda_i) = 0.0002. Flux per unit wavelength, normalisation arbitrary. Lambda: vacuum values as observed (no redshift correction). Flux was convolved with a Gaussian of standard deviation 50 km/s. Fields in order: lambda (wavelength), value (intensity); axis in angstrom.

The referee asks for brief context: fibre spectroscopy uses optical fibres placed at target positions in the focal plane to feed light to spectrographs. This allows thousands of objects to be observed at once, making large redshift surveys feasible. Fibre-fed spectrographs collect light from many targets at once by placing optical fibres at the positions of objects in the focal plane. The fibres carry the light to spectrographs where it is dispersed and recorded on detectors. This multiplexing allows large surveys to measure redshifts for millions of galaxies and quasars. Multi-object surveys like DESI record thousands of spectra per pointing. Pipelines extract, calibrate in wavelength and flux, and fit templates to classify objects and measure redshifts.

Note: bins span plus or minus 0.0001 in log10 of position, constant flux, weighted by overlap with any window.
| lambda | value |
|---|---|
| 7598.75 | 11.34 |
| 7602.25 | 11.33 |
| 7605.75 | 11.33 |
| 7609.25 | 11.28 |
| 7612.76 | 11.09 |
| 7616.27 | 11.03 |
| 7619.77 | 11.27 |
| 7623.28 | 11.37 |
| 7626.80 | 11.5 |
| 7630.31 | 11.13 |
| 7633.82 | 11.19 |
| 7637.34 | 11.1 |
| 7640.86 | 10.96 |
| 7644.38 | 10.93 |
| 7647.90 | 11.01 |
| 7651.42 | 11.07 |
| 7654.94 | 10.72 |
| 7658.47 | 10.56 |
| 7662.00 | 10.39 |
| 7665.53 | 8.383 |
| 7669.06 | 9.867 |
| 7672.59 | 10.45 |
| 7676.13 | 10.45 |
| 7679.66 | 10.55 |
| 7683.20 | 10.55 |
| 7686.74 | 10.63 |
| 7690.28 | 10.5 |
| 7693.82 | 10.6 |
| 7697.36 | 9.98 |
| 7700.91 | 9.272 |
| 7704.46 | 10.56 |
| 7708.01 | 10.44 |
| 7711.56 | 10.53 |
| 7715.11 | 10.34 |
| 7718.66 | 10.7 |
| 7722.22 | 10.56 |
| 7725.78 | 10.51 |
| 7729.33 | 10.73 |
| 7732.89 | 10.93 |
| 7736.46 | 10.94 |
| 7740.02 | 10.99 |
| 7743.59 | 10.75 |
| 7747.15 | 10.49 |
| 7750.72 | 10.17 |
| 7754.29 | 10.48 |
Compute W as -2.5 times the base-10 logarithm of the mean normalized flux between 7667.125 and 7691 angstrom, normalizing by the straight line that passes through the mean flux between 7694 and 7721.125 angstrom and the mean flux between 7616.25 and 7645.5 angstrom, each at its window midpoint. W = 0.02 mag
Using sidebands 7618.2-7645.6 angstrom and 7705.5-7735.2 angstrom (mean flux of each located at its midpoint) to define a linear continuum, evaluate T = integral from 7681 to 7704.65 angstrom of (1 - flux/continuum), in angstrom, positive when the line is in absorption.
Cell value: 1.1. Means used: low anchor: 11.2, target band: 10.3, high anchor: 10.6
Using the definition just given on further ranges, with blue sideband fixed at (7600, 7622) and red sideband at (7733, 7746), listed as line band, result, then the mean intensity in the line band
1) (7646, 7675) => 2.0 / 10.3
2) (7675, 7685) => 0.5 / 10.5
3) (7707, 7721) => 0.6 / 10.5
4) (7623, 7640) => -0.1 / 11.2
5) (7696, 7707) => 1.0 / 9.96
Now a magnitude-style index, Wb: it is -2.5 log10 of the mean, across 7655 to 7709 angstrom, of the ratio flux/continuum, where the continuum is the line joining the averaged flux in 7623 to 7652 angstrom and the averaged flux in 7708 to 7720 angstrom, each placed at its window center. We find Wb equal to 0.06 mag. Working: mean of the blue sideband 11.1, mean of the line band 10.2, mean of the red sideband 10.5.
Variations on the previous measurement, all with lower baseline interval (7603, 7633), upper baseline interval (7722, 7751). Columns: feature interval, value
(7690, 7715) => 0.06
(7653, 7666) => 0.09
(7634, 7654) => 0.01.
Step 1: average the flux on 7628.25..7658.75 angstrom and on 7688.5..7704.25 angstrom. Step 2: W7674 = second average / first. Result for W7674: 0.9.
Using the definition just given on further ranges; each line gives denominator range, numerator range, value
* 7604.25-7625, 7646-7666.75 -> 0.93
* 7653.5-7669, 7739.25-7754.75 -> 1.06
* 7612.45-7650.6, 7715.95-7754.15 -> 0.96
